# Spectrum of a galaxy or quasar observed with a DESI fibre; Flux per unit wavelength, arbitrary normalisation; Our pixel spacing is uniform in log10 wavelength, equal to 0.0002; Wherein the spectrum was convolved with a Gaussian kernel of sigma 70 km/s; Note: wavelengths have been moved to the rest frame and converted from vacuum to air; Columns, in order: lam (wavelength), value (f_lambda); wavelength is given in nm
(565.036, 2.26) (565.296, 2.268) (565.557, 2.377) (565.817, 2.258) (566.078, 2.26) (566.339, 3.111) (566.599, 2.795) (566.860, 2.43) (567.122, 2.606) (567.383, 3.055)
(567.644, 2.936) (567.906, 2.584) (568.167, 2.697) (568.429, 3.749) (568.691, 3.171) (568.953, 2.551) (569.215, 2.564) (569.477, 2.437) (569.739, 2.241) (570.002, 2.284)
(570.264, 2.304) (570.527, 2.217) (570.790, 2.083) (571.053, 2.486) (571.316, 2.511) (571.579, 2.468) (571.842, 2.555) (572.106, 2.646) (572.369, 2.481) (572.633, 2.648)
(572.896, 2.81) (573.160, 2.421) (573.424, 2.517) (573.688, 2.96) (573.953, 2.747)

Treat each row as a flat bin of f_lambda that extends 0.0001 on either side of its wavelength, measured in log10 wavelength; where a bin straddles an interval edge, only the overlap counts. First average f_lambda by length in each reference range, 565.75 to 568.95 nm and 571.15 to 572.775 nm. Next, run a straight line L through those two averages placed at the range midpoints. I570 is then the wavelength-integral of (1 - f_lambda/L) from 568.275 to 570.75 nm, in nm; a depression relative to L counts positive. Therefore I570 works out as 0.09 nm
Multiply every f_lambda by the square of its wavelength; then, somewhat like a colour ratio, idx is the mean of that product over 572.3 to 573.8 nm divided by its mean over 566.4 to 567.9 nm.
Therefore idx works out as 1.0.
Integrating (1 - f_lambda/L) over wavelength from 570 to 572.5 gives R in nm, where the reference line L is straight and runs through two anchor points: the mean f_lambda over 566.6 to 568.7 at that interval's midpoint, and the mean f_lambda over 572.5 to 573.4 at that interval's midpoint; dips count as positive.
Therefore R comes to 0.266 nm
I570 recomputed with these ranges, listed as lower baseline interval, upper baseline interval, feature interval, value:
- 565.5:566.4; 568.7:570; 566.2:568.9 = -0.46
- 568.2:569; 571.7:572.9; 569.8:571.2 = 0.29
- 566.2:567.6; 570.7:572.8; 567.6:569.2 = -0.12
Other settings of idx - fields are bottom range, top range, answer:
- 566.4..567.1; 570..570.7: 0.86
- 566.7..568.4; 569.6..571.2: 0.83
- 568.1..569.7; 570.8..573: 0.91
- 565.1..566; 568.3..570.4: 1.17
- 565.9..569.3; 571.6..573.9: 0.95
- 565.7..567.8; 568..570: 1.03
